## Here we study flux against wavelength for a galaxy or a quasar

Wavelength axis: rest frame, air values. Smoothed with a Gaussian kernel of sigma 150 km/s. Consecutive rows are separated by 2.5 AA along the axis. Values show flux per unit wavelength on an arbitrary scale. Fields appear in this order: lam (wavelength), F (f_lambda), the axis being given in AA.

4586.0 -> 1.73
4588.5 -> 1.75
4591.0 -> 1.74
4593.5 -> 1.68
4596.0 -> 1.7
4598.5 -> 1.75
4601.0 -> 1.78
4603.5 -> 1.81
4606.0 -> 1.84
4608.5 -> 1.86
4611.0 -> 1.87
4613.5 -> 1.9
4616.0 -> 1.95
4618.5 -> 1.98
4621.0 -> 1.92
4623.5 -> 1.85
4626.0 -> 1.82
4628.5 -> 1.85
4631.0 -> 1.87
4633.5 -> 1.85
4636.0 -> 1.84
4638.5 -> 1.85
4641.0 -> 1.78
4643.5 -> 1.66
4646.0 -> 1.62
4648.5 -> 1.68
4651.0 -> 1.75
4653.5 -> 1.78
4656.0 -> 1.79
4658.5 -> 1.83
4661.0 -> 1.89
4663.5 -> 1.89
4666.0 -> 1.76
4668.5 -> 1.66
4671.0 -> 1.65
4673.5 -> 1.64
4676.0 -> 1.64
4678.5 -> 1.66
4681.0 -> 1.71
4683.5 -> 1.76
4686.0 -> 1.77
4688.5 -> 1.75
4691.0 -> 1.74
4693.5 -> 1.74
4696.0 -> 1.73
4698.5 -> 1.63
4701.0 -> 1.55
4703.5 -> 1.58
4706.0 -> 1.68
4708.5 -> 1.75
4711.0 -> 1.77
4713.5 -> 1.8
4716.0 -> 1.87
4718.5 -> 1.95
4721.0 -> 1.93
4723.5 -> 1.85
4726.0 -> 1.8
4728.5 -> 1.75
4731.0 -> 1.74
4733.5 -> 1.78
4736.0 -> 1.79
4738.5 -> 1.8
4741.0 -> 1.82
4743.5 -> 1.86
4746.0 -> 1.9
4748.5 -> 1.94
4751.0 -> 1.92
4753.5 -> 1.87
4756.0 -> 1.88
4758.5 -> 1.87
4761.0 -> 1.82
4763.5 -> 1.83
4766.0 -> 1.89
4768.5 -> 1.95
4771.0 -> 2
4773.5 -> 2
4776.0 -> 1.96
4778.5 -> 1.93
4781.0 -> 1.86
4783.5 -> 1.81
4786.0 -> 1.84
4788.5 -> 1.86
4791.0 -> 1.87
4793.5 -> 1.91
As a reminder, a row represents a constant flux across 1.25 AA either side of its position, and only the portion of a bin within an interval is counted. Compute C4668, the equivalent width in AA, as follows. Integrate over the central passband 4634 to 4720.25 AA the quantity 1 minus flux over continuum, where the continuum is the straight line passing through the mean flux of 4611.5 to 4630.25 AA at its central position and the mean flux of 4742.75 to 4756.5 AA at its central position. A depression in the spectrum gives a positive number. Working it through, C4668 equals 7.0 AA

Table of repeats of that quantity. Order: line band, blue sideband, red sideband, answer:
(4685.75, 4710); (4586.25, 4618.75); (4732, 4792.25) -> 2.1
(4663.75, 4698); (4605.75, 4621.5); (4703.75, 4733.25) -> 2.3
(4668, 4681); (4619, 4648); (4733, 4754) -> 1.2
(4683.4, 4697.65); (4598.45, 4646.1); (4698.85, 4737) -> 0.4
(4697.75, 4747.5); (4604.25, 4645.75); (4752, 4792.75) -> 2.5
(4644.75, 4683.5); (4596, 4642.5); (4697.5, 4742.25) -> 1.8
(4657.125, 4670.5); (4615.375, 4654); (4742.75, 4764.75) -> 0.2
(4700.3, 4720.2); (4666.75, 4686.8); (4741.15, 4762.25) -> 0.2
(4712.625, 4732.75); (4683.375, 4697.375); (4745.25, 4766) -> -0.3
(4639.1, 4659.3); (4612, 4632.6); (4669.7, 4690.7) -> 0.7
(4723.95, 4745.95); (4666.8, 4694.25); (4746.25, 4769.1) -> 0.4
